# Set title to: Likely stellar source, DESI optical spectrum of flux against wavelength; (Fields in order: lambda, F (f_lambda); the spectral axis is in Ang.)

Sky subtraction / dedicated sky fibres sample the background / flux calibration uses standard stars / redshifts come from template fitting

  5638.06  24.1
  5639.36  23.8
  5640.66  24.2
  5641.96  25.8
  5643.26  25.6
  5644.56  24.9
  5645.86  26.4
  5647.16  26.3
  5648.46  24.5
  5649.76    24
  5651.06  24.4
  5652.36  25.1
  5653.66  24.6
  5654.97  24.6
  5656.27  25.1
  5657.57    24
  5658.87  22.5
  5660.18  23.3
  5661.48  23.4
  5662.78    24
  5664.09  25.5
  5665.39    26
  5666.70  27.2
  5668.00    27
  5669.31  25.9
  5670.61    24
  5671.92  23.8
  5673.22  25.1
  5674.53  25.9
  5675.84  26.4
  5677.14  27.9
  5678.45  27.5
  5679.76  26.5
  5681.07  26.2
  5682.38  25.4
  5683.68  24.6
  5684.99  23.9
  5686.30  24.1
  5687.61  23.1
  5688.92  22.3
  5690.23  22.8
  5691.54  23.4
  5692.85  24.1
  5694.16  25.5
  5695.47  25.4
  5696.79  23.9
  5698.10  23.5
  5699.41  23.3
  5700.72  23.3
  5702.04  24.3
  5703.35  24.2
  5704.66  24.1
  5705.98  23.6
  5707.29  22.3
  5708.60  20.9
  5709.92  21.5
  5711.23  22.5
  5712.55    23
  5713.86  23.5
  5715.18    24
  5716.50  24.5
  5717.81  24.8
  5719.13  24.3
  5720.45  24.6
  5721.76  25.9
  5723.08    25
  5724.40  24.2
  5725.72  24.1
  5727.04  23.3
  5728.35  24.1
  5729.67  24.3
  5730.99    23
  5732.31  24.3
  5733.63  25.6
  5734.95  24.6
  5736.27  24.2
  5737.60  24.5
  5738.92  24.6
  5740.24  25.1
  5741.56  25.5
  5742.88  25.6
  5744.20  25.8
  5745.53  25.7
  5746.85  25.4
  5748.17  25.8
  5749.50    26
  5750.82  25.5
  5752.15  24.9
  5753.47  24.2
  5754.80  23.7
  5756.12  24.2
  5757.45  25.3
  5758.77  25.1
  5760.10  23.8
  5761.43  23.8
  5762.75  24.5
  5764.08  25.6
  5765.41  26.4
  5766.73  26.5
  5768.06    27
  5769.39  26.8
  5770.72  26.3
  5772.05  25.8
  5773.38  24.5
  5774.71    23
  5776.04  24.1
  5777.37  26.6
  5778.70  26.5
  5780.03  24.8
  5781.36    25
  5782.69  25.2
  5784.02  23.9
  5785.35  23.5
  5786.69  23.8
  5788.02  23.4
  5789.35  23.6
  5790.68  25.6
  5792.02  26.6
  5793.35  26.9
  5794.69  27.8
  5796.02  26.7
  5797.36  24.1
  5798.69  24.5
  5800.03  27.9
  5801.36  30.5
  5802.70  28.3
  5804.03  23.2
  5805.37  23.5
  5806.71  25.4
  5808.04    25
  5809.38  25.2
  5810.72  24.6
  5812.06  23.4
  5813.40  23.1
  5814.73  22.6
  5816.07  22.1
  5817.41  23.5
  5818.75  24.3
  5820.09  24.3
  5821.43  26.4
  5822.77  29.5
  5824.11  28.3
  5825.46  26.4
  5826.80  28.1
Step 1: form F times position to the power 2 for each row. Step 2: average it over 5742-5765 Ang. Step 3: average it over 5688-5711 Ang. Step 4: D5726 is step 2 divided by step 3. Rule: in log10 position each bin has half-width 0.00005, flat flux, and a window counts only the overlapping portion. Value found 1.1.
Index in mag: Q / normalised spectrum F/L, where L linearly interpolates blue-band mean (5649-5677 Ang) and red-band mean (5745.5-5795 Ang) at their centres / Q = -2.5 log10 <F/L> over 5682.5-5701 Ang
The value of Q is 0.05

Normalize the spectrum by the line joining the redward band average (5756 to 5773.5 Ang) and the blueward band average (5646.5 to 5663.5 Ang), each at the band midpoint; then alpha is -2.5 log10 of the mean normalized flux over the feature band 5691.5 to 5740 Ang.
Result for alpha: 0.04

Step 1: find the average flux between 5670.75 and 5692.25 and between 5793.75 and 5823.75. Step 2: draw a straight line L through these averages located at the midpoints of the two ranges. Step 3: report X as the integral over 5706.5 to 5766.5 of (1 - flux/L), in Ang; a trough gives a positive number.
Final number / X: 1.5 Ang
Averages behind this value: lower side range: 24.9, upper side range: 25.3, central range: 24.5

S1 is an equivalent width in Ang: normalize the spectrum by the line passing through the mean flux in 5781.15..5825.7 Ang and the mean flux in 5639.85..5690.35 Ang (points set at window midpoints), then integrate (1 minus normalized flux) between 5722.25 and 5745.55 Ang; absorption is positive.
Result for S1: 0.5 Ang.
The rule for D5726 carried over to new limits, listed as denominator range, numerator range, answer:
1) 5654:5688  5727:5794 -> 1.03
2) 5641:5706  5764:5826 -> 1.07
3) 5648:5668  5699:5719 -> 0.96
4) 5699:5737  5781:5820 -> 1.08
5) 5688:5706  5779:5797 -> 1.09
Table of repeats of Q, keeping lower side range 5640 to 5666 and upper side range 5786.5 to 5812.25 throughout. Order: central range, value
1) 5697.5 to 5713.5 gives 0.09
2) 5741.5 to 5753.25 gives -0.01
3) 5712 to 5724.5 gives 0.03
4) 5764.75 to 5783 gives -0.01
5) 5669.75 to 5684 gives -0.04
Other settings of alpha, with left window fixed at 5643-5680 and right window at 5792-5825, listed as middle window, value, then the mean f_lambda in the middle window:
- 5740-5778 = 0.01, 25.3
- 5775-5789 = 0.04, 24.6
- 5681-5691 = 0.06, 23.9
